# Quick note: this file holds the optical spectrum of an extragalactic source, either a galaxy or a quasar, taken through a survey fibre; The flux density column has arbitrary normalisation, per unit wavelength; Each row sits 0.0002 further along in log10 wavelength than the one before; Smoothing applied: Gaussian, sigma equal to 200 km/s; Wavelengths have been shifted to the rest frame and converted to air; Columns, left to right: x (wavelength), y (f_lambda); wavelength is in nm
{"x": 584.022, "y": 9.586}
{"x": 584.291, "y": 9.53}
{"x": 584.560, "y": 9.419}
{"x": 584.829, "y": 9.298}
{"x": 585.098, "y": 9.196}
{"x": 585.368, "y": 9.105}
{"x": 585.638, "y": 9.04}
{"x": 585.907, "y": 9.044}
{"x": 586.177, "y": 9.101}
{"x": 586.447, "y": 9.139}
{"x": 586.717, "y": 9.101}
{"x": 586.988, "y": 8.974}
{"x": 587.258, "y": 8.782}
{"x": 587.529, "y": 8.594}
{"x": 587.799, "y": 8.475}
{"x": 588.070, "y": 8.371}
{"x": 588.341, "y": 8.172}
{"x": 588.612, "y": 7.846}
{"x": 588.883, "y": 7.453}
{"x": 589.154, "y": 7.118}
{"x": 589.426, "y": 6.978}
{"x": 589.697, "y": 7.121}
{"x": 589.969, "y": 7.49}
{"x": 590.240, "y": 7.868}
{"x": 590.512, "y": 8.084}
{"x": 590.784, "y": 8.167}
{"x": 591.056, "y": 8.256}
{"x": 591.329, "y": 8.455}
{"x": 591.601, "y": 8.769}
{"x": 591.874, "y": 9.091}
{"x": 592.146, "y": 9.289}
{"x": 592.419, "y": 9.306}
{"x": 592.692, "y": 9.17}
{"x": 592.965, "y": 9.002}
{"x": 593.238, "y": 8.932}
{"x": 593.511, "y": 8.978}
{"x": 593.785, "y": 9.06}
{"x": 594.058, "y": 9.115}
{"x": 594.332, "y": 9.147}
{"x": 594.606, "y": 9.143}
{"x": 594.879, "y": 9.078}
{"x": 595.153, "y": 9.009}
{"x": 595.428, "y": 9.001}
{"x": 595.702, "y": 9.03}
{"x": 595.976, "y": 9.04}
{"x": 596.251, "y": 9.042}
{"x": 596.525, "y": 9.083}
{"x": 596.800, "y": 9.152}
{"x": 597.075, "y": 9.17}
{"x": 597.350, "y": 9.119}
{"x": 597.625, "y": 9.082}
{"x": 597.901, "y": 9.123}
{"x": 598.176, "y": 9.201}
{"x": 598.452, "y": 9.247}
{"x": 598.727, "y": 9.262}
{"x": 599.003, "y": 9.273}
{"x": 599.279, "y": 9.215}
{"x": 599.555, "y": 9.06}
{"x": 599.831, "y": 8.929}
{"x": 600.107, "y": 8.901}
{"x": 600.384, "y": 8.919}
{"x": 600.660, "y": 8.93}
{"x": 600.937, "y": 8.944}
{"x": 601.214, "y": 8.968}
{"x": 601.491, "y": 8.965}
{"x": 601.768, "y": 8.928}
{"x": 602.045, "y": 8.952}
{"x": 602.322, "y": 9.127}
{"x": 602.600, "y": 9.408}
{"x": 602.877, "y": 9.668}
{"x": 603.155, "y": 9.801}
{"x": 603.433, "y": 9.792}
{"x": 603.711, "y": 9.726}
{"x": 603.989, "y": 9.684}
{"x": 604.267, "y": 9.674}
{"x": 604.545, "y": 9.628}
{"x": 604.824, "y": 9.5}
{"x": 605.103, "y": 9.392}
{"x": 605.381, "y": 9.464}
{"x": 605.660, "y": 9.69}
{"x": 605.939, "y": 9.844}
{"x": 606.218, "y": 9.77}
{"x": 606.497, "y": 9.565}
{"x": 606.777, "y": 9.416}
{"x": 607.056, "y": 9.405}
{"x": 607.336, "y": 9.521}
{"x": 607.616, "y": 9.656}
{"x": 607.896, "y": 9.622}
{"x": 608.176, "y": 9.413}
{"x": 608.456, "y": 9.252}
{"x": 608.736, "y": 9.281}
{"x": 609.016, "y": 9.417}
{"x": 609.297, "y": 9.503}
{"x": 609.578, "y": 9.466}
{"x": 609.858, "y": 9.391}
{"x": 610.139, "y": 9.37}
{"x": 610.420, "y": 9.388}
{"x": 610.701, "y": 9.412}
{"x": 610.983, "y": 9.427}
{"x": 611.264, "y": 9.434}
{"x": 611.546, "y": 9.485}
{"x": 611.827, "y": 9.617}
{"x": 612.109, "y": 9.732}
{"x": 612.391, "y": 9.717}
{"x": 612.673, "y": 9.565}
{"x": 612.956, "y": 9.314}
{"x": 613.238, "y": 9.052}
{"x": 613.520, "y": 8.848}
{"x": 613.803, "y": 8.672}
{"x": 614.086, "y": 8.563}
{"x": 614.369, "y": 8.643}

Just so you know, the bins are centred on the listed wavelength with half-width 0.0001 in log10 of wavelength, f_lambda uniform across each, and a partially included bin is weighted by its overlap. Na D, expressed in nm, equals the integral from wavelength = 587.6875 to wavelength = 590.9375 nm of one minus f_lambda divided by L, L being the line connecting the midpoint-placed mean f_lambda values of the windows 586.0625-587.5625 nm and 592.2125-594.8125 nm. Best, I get 0.45 nm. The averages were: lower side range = 8.97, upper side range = 9.1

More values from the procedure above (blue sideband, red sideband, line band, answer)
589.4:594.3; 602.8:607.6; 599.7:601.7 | 0.07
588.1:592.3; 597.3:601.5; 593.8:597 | -0.17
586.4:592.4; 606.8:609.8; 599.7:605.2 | -0.13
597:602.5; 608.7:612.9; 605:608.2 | -0.08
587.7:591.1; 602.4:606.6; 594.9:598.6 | -0.18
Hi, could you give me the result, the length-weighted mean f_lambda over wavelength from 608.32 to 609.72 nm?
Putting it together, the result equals 9.39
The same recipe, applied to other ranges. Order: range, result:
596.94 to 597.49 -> 9.15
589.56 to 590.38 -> 7.5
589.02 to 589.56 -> 7.04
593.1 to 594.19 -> 9.02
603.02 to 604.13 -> 9.75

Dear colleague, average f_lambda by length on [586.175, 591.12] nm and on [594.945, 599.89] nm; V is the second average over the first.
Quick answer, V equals 1.12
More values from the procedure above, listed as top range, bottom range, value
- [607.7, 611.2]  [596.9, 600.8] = 1.03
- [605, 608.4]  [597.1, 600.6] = 1.05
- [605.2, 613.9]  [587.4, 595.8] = 1.11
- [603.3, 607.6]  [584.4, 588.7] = 1.08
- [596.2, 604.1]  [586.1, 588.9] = 1.07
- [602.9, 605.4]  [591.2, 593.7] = 1.07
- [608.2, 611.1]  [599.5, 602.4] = 1.05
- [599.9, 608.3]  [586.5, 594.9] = 1.11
